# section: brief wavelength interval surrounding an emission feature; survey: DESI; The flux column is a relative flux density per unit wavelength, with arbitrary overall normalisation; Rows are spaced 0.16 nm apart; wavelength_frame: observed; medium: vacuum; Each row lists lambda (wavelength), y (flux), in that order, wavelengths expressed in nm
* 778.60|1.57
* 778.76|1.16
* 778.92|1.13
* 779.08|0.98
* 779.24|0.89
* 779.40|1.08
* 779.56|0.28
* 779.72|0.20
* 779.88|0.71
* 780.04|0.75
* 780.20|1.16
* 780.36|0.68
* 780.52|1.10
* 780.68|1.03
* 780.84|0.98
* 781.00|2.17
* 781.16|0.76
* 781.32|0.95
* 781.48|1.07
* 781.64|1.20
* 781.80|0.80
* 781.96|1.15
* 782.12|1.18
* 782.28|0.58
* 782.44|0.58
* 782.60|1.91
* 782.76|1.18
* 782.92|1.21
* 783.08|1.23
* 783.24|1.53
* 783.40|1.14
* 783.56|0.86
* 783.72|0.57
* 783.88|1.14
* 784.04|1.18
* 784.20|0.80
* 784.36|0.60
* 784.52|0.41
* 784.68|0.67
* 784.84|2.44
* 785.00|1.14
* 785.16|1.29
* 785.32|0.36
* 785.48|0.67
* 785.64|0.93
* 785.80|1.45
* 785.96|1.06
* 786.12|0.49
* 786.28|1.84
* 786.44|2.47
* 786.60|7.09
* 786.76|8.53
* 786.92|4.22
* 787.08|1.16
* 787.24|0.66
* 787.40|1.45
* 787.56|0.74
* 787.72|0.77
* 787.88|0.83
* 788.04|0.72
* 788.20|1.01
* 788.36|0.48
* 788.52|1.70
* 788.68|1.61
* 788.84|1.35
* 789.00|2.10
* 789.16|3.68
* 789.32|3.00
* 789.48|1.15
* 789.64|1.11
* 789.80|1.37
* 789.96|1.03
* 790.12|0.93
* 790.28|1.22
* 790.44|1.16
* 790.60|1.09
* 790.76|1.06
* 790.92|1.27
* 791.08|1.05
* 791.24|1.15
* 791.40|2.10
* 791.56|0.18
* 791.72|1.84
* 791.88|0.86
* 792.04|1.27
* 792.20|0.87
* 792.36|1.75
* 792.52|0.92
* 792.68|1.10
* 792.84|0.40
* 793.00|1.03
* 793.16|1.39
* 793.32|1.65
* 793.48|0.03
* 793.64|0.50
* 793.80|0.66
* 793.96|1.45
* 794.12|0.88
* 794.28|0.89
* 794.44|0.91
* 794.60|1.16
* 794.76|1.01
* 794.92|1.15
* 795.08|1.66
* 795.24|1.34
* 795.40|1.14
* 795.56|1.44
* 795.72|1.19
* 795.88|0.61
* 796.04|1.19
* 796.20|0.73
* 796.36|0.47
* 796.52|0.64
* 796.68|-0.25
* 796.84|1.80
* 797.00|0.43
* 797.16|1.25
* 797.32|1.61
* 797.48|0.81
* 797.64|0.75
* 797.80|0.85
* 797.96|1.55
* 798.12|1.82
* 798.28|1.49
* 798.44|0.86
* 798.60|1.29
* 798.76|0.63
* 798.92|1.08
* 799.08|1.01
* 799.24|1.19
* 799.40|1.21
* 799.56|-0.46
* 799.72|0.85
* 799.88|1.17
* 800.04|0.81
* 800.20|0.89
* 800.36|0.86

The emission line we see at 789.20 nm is [N II] 6583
